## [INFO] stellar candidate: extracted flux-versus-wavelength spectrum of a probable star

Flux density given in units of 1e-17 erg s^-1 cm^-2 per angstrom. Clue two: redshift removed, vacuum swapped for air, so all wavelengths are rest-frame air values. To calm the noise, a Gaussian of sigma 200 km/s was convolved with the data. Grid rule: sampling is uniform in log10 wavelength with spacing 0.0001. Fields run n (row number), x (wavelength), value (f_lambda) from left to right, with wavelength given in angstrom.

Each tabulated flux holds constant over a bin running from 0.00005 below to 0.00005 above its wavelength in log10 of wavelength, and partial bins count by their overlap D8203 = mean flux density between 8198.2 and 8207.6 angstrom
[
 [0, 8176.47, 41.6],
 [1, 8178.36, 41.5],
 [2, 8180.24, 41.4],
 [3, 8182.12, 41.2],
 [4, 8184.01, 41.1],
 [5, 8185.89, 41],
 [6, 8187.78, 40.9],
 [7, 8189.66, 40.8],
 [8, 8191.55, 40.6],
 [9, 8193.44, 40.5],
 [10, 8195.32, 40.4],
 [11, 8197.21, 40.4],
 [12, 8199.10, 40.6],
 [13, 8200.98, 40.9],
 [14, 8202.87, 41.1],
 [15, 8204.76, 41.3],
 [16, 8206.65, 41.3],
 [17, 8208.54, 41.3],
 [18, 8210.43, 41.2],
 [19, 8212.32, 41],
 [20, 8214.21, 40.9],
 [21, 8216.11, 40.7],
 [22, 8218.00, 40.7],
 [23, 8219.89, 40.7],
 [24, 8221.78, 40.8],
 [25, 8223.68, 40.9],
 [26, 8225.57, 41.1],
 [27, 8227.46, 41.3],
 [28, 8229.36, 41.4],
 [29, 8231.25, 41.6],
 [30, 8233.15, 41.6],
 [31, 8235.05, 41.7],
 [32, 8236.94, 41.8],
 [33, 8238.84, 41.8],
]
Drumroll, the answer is 41.1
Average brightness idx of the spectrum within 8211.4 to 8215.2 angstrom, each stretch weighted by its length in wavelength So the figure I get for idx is 40.9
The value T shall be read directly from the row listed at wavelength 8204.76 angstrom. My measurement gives 41.3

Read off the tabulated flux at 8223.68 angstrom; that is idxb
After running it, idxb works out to 40.9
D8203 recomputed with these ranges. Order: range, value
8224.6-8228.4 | 41.3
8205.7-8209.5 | 41.3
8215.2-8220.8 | 40.7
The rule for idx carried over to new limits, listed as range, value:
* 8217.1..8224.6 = 40.8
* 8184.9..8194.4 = 40.8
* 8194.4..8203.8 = 40.7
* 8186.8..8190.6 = 40.9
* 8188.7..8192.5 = 40.7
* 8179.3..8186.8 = 41.2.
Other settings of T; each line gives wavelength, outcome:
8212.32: 41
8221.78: 40.8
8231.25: 41.6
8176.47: 41.6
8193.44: 40.5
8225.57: 41.1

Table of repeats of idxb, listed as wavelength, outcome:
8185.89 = 41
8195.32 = 40.4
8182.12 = 41.2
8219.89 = 40.7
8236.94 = 41.8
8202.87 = 41.1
